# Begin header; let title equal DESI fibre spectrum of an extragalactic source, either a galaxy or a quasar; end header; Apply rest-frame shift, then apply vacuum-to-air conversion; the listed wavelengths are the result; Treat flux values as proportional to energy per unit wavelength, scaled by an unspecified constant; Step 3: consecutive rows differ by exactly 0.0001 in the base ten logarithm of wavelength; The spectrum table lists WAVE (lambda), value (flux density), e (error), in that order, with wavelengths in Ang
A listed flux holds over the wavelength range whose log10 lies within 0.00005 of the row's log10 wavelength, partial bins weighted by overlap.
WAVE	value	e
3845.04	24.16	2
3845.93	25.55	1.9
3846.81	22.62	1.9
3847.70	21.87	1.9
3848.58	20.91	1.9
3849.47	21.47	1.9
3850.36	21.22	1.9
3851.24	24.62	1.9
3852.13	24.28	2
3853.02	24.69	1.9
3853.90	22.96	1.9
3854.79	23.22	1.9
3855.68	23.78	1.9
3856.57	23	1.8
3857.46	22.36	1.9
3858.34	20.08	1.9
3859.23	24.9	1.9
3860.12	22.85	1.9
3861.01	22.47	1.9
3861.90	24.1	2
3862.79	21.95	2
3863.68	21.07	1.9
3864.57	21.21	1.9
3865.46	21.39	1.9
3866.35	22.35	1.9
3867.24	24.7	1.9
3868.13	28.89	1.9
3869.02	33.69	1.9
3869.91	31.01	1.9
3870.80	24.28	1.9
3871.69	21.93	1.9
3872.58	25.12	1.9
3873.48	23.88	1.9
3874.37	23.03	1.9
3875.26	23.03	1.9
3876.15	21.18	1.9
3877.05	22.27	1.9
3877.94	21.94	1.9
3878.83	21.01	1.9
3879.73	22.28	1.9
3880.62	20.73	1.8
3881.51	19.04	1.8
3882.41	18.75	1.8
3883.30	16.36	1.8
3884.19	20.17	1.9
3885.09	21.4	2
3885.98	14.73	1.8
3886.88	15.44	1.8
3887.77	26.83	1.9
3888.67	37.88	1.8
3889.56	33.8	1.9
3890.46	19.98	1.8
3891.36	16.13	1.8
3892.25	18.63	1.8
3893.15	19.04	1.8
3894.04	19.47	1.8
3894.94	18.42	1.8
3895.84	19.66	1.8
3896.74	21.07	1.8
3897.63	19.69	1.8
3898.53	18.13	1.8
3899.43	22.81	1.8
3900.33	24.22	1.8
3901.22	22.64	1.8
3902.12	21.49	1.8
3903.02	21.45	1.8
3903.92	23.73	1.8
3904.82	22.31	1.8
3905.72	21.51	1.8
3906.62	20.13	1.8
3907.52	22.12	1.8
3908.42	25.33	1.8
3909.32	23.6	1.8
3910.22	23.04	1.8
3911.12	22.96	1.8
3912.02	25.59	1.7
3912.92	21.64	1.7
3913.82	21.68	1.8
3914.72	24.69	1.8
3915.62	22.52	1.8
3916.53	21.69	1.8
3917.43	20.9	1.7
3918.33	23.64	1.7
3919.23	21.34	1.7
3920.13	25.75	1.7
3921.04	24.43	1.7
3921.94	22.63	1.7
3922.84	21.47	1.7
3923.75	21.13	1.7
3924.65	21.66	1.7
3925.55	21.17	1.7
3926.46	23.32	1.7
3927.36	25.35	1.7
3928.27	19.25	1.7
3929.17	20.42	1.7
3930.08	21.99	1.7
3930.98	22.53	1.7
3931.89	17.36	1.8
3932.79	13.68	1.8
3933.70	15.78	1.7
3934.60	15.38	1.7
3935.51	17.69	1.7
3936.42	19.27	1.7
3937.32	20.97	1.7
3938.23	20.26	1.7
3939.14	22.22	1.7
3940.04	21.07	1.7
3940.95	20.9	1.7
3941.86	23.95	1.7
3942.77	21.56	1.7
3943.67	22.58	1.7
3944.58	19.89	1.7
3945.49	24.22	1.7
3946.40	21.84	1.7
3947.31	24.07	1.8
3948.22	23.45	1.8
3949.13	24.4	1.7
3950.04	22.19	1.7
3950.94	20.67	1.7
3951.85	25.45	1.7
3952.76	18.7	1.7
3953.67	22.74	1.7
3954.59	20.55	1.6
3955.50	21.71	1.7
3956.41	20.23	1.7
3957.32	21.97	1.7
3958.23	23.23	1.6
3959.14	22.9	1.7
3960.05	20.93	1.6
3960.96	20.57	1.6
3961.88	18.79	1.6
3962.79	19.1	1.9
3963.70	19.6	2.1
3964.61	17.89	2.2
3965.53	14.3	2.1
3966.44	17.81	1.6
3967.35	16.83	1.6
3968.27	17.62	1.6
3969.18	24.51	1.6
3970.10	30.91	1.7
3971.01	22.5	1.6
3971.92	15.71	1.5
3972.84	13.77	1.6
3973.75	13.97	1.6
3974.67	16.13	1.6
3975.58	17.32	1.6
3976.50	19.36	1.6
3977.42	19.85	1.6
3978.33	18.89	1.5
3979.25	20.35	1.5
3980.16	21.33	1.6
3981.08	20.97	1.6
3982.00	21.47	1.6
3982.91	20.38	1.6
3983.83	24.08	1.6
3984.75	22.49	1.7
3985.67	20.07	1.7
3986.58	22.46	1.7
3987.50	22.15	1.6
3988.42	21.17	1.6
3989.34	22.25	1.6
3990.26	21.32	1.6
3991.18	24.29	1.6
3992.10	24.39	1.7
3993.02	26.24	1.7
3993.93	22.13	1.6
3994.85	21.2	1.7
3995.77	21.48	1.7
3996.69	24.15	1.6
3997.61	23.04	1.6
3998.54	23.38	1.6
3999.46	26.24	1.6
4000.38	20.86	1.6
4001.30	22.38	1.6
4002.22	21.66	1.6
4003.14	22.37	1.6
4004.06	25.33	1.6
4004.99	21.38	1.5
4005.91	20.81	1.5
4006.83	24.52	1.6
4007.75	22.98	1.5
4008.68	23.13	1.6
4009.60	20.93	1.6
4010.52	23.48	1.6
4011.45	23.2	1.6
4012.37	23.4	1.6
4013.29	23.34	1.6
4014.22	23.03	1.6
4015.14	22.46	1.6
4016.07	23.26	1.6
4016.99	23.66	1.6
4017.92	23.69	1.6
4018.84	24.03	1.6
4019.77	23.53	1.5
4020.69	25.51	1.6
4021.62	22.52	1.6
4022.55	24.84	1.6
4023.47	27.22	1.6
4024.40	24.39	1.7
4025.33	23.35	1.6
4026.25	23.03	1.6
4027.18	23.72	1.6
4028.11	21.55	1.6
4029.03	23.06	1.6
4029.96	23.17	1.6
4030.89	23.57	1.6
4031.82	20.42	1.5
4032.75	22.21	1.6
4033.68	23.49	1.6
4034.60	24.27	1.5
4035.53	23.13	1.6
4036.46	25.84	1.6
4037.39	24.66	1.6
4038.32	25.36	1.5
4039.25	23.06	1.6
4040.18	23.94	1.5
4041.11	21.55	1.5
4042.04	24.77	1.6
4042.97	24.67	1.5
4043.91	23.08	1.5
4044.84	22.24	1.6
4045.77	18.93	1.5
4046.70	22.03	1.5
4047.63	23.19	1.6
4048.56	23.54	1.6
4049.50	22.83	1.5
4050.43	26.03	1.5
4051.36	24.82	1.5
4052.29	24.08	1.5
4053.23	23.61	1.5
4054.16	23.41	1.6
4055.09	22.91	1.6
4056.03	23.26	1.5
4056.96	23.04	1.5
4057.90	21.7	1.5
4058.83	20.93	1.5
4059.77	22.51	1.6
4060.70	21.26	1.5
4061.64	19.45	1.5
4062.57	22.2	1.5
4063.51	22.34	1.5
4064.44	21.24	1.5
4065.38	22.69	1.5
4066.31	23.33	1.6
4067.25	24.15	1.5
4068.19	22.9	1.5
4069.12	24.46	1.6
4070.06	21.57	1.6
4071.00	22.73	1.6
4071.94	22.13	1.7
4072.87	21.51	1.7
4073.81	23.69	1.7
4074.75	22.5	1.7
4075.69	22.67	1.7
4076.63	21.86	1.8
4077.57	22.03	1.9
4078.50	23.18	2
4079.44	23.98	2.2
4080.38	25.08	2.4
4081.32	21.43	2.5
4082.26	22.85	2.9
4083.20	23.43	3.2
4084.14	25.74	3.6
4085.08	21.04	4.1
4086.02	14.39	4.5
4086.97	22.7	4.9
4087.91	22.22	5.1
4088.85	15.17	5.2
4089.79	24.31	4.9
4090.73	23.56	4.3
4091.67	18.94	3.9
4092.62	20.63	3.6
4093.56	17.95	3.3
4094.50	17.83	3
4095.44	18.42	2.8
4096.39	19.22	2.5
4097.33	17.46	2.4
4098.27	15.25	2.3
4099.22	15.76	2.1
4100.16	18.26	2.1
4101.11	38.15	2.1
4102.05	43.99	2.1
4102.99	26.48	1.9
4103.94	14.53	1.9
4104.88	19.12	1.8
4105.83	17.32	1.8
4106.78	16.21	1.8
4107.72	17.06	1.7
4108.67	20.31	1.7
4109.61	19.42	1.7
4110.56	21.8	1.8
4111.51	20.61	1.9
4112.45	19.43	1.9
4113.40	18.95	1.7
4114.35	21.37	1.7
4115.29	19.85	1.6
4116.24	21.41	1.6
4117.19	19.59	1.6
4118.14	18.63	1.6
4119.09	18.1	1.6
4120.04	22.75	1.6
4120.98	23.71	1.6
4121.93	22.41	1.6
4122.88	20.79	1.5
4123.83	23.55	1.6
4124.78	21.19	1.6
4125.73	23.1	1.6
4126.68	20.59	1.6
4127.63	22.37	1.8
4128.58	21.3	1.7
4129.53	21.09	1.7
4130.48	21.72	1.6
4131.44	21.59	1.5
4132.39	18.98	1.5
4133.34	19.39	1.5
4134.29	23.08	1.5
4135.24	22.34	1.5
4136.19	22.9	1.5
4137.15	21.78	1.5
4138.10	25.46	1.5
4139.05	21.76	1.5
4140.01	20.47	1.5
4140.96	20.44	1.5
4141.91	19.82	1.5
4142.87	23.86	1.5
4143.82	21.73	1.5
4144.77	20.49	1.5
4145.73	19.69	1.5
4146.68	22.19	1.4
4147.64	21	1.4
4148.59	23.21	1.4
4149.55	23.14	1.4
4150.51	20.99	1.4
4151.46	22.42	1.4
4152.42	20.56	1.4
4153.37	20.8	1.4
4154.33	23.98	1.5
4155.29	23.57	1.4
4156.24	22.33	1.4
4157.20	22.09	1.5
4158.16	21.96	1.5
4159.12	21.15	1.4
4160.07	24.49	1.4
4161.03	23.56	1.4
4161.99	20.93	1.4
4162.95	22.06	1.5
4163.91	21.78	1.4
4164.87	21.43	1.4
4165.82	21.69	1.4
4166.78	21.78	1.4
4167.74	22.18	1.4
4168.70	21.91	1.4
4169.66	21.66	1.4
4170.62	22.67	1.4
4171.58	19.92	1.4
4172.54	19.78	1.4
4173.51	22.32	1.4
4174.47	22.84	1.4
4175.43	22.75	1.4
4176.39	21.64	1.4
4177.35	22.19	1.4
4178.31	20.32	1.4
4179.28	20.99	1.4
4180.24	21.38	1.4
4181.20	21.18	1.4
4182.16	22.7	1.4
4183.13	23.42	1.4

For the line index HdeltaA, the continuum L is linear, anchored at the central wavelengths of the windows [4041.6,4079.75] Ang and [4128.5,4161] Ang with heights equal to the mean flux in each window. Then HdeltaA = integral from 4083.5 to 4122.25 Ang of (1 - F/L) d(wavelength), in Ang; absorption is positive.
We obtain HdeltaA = 2.7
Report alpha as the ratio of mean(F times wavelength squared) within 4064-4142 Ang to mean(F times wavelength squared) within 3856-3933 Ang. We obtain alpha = 1.1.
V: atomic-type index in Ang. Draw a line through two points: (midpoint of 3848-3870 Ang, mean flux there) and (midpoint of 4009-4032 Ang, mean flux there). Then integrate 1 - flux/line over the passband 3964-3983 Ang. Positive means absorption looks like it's 3.5 Ang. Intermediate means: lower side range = 23.6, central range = 19.1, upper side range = 23.4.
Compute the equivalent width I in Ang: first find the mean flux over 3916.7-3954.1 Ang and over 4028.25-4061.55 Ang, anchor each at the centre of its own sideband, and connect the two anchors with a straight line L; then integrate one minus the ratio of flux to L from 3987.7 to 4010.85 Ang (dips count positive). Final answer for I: -0.5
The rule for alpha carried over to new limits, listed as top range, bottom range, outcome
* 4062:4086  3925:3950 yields 1.16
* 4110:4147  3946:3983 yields 1.13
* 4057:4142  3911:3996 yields 1.09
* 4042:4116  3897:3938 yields 1.10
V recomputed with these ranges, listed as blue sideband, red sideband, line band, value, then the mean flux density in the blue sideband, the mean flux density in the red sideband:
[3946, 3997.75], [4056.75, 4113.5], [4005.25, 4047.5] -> -4.03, 21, 21.6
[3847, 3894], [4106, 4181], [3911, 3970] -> 3.09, 22.7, 21.4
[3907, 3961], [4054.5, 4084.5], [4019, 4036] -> -0.87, 21.7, 22.6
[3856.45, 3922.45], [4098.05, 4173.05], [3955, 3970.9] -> 1.19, 22.5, 21.6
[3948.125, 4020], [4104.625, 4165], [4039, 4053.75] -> -1.26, 21.6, 21.3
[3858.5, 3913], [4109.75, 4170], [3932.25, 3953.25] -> 1.31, 22.5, 21.6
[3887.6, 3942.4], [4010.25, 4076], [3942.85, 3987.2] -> 3.27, 21.8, 23.1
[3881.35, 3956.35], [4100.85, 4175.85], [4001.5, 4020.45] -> -1.21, 21.6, 21.8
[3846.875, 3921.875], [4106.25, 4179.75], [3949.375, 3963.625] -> 0.59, 22.5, 21.4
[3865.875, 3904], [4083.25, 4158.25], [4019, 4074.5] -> -3.93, 22.4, 21.2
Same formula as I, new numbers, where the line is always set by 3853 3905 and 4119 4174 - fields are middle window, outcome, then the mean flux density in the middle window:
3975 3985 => 0.77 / 20.5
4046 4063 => -0.57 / 22.8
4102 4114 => 0.84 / 20.4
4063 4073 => -0.31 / 22.7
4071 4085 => -0.62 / 23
